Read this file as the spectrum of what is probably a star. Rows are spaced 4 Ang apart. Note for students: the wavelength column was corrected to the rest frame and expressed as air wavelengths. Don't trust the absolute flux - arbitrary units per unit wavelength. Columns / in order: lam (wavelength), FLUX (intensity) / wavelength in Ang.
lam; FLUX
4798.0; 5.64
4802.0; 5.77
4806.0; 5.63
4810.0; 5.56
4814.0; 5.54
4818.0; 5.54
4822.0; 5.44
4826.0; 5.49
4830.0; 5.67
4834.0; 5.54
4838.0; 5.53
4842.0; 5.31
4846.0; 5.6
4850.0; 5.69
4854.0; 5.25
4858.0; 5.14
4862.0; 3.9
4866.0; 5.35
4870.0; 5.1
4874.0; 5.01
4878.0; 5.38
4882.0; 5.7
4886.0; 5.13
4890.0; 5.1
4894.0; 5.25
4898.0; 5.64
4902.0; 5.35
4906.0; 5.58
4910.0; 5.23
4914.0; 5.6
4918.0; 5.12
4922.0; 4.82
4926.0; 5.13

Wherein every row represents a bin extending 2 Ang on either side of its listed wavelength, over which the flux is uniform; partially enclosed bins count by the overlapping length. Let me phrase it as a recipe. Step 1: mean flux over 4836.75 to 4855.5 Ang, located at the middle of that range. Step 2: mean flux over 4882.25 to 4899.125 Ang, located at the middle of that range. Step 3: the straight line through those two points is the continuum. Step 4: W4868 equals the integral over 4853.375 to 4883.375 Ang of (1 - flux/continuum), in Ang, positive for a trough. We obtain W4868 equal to 1.7 Ang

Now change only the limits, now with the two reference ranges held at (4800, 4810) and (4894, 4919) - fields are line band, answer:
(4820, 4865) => 2.1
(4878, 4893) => 0.4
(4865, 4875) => 0.7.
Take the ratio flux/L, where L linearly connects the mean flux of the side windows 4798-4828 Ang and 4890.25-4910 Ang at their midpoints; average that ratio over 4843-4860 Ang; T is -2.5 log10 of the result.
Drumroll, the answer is 0.017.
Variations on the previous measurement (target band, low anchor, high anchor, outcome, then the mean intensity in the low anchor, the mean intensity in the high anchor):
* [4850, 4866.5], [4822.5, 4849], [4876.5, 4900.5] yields 0.10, 5.52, 5.37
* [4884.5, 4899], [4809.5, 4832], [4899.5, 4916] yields 0.04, 5.54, 5.45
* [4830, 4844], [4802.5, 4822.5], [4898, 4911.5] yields 0.01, 5.57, 5.43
